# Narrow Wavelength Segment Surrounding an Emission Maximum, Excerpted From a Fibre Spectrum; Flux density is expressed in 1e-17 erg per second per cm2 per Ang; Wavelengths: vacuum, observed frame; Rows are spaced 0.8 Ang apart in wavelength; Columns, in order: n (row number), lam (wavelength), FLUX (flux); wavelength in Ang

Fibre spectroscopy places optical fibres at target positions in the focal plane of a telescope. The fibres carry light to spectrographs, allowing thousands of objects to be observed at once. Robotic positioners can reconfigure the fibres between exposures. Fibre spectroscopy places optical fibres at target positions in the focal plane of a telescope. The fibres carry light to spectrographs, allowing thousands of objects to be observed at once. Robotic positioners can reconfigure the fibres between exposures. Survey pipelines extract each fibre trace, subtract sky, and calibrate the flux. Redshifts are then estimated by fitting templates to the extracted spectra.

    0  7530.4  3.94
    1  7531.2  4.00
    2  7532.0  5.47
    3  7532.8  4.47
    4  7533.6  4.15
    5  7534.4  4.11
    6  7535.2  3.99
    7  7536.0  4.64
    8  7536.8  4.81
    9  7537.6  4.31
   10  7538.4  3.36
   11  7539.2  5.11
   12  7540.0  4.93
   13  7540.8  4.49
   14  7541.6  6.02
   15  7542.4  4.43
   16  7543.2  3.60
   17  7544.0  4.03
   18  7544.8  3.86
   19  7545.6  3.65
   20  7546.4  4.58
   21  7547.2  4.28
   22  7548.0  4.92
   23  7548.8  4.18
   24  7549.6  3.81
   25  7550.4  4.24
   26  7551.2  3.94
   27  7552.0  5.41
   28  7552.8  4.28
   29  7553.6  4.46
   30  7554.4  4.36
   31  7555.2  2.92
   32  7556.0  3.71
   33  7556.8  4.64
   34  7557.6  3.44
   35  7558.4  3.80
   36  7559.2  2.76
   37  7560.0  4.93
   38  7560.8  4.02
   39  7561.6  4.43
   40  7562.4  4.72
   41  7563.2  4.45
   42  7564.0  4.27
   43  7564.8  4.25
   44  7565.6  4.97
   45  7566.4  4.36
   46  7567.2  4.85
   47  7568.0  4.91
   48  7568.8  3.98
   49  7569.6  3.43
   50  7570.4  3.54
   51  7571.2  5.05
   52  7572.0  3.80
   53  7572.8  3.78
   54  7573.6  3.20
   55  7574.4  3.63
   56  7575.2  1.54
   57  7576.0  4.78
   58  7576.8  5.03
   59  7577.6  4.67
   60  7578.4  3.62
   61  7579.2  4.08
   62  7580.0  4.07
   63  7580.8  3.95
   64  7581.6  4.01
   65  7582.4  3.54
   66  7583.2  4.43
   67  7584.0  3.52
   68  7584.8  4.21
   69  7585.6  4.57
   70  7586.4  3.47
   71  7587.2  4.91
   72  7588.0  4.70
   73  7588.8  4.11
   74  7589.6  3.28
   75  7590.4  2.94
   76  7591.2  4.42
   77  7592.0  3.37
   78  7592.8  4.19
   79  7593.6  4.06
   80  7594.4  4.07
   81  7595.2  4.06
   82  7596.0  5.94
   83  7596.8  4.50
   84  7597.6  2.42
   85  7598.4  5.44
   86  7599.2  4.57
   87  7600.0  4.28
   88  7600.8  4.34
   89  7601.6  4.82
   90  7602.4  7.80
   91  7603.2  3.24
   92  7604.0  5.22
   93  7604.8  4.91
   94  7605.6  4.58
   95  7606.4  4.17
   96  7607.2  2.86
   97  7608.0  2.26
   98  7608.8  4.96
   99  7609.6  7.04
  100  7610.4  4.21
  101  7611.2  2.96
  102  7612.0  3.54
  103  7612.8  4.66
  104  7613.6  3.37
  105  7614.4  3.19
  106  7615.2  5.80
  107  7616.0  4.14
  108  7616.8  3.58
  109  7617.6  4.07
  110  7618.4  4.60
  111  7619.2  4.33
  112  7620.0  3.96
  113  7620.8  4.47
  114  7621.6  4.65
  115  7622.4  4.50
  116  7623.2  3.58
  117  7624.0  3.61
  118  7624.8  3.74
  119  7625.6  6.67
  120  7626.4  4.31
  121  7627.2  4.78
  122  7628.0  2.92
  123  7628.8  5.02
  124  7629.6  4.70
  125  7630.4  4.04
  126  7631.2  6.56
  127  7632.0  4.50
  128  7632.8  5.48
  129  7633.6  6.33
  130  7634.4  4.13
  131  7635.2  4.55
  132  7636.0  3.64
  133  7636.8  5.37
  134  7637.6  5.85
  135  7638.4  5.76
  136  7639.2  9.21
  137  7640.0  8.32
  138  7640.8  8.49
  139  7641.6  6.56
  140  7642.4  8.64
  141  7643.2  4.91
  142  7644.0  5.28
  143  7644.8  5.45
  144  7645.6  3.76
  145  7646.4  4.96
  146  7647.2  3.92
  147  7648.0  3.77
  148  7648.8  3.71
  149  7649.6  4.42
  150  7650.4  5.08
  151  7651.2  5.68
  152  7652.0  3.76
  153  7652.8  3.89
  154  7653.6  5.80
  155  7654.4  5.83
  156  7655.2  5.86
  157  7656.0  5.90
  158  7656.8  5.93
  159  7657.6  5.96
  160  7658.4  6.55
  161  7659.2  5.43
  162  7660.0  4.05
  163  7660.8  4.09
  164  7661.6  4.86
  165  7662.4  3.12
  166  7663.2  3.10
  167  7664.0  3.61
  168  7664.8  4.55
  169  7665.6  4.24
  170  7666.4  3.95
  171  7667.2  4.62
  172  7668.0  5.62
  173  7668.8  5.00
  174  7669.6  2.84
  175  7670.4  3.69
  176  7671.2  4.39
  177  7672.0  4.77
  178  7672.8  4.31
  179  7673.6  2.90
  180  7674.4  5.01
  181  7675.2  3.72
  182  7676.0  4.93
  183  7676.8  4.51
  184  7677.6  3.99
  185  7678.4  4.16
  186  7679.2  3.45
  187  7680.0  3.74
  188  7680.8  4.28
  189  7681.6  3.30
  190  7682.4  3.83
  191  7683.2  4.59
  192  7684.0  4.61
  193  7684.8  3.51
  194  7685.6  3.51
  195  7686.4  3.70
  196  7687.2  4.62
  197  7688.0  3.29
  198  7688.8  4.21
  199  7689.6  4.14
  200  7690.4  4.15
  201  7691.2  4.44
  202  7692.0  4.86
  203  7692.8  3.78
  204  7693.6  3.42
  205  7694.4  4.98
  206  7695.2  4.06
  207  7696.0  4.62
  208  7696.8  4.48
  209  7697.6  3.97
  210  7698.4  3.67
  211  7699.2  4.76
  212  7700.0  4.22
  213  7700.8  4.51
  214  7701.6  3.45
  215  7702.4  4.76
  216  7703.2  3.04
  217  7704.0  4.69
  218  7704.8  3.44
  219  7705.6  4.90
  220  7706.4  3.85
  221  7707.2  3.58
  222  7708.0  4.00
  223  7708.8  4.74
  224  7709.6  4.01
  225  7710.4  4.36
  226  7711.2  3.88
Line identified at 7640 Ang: [S II]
